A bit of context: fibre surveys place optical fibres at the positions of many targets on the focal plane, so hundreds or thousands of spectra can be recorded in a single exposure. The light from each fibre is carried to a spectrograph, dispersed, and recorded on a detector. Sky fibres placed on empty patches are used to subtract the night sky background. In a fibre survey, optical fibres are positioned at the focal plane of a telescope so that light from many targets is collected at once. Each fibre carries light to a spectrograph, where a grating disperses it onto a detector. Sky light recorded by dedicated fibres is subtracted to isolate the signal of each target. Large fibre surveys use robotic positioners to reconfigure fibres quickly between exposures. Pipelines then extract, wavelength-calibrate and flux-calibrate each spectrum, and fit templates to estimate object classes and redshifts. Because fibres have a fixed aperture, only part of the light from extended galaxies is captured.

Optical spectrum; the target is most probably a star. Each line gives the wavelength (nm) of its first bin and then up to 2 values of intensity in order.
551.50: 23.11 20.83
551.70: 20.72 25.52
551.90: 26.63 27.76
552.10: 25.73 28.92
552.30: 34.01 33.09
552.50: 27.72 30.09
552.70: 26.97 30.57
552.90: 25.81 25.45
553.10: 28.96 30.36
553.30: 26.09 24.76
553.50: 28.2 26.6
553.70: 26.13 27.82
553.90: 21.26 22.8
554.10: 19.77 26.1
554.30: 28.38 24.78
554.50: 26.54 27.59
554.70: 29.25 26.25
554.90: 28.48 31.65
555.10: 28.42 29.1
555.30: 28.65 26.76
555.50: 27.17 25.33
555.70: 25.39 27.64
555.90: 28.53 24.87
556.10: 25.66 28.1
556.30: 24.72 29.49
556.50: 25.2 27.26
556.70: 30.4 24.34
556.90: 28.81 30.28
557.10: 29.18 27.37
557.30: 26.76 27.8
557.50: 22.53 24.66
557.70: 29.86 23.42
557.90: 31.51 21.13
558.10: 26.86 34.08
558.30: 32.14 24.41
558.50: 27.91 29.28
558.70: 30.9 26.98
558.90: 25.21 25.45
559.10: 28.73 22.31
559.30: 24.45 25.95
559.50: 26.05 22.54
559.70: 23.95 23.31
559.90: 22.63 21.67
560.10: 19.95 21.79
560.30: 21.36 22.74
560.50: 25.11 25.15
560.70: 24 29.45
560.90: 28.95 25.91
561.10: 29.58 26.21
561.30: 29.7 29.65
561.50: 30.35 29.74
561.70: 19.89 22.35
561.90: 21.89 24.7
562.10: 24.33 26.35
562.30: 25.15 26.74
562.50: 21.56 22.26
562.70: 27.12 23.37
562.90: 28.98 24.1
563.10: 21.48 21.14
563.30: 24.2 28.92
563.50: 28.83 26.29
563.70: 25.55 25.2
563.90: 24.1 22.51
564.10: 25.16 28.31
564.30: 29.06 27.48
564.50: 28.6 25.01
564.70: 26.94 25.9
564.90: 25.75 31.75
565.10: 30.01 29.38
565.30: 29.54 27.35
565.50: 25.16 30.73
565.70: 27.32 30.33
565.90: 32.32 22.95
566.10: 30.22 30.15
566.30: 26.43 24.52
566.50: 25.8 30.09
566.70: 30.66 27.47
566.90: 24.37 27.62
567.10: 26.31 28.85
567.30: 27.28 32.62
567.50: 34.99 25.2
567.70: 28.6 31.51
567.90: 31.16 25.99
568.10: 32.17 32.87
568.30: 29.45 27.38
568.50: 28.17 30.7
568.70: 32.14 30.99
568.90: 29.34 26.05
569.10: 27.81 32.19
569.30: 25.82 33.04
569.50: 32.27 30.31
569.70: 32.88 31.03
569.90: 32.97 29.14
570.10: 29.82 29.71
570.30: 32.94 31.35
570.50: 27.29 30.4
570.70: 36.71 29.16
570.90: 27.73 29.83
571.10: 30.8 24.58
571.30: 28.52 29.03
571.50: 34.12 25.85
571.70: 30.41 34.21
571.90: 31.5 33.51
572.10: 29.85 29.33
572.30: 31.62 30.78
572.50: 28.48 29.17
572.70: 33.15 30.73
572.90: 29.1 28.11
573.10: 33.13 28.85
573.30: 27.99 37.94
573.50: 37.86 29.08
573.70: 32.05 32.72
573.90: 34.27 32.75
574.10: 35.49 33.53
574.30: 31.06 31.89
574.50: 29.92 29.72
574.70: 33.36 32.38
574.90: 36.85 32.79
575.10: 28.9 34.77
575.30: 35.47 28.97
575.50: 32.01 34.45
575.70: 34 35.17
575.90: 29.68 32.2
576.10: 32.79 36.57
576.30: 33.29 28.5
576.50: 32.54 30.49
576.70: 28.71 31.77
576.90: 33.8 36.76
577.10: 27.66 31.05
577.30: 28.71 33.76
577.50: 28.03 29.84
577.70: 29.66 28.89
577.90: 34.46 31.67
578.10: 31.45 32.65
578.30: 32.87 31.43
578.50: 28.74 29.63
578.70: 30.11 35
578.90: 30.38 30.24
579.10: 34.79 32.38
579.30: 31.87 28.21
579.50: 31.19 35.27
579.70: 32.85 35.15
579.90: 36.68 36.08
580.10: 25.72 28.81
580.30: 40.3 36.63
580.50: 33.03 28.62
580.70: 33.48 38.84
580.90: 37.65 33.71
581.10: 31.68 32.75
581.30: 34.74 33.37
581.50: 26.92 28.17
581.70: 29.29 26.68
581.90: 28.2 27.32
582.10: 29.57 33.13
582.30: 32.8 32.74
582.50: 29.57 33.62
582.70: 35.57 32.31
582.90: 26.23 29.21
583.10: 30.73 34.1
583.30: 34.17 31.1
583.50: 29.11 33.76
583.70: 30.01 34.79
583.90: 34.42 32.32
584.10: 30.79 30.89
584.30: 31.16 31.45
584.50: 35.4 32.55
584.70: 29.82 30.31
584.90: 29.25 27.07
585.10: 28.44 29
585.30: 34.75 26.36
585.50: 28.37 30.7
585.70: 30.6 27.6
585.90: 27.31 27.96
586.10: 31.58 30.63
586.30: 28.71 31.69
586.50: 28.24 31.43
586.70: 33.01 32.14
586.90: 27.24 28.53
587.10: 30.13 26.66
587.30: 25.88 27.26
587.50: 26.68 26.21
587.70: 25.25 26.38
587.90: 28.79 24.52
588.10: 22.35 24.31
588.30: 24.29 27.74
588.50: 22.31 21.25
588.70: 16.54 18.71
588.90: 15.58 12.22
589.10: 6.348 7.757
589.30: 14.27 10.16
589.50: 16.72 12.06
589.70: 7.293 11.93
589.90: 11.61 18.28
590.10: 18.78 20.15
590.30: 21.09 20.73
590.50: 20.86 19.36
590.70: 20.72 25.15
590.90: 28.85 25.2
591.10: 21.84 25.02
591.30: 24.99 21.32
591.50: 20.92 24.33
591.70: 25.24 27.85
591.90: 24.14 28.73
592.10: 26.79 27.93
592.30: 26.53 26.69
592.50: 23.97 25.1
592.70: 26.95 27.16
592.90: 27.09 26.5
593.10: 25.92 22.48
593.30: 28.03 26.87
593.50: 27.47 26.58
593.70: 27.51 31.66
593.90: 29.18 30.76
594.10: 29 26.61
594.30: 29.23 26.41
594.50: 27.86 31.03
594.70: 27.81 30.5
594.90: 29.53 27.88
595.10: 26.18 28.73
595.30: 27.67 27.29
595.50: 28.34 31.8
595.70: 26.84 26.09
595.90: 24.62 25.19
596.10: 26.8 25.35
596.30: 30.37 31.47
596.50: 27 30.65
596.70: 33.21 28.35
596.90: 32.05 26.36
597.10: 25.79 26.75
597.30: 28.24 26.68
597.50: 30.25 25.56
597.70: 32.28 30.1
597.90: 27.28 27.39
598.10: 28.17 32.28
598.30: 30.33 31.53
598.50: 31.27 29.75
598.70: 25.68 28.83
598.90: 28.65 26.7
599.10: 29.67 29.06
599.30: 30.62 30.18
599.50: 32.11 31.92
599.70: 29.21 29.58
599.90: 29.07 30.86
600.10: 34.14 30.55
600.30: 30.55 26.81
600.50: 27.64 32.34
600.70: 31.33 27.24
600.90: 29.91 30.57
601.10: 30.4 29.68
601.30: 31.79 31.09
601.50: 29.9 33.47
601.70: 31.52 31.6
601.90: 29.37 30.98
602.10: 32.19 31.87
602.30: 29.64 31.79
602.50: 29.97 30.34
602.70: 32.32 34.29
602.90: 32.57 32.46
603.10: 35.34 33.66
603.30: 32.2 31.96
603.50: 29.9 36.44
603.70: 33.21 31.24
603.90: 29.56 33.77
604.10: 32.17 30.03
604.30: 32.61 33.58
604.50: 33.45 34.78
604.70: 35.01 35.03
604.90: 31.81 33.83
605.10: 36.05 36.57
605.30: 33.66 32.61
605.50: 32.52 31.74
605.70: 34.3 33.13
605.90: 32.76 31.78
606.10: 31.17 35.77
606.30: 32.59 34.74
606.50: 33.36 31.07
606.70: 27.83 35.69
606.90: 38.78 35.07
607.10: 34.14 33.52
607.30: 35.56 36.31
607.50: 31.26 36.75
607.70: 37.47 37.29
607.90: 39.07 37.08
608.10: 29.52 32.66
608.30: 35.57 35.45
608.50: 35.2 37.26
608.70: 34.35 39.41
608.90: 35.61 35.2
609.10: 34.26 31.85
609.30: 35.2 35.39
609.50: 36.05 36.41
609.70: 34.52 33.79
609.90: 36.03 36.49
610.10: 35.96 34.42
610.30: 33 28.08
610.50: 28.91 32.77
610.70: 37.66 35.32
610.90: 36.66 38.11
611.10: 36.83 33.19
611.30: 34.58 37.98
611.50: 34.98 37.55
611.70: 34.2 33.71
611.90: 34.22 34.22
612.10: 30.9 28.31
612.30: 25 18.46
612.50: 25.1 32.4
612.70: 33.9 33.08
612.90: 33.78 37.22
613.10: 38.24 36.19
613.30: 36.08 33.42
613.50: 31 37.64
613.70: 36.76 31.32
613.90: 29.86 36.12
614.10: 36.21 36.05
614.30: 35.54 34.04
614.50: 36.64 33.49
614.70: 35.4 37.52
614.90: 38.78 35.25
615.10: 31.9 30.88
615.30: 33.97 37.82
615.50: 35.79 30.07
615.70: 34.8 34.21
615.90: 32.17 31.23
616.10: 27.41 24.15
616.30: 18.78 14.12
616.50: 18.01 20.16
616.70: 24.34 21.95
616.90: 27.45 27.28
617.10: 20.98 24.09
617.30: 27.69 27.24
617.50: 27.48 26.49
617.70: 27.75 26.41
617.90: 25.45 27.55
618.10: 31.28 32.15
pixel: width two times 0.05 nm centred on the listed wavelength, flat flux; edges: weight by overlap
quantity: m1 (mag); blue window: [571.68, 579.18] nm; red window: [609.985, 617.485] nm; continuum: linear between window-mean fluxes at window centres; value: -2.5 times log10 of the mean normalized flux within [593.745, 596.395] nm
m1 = 0.13 mag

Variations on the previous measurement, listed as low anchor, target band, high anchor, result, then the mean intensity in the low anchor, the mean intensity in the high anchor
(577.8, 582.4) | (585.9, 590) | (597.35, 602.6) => 0.36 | 32.1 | 30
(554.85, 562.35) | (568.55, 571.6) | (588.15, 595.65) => -0.19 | 26.4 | 23.5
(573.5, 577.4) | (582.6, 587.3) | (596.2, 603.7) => 0.03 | 32.4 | 30.3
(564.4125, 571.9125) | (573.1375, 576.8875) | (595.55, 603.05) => -0.11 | 29.3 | 29.7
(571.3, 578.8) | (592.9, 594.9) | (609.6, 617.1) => 0.14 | 31.7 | 32.3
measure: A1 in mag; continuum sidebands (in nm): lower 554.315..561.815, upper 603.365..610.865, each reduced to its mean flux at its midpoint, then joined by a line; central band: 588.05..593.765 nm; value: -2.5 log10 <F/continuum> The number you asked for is 0.41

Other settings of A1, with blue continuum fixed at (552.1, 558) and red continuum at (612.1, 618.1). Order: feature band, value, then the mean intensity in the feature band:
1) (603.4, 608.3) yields -0.13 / 33.7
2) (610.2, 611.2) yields -0.13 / 34.1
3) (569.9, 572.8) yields -0.09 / 30.4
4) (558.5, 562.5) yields 0.09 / 25.4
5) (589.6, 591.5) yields 0.41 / 20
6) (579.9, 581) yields -0.19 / 34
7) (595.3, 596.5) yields 0.07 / 27.6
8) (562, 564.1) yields 0.11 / 24.9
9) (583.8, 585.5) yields -0.08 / 30.9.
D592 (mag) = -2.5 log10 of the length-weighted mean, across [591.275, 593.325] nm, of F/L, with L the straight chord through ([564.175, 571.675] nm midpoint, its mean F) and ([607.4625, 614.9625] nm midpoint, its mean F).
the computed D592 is 0.245 mag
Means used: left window 29.2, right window 34.4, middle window 25.6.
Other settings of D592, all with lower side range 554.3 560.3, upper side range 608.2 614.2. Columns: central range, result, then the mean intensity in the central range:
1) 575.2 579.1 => -0.085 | 31.7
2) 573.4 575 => -0.143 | 33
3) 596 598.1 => 0.130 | 28.5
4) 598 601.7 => 0.085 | 30.1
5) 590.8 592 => 0.258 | 24.7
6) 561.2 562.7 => 0.075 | 25.4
